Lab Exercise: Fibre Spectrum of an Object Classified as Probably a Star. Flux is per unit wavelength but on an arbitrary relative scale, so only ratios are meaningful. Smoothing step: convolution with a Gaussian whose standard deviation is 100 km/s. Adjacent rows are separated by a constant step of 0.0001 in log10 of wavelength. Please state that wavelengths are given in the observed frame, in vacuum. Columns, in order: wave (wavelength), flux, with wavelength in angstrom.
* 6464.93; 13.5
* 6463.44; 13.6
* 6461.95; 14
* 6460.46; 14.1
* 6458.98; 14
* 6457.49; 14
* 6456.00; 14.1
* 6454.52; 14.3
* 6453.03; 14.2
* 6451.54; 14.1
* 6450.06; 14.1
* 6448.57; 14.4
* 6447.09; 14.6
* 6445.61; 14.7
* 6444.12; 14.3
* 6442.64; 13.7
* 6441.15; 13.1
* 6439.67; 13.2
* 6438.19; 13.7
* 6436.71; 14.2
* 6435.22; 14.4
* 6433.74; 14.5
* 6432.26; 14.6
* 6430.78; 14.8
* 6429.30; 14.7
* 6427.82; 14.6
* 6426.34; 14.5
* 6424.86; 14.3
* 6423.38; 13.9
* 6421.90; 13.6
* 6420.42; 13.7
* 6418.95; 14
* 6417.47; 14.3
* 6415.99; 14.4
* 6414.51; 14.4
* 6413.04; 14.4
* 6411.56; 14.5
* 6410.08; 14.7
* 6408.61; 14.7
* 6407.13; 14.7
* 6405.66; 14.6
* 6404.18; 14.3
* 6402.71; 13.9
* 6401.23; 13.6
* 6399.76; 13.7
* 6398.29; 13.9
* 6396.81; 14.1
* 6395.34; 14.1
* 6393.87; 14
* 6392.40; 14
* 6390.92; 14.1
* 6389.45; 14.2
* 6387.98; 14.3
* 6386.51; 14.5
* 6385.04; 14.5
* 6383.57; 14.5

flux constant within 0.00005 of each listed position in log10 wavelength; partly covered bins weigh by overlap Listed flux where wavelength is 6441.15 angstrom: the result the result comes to 13.1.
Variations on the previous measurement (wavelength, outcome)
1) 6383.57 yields 14.5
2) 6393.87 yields 14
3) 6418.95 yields 14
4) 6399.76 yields 13.7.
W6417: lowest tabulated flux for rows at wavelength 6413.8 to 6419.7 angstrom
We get 14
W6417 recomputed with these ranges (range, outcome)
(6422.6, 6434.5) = 13.9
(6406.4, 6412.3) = 14.5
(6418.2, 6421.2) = 13.7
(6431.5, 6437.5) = 14.2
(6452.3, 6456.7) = 14.1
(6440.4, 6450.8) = 13.1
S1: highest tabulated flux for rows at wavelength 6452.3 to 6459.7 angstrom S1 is 14.3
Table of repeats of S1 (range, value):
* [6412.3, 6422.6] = 14.4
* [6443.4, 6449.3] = 14.7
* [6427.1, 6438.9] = 14.8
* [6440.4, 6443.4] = 13.7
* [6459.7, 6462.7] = 14.1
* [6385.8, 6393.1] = 14.5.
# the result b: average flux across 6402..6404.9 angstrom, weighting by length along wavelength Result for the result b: 14.1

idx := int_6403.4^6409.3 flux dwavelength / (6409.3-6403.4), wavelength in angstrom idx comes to 14.6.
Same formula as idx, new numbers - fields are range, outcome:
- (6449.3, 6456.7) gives 14.2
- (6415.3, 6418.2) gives 14.3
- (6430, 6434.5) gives 14.6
